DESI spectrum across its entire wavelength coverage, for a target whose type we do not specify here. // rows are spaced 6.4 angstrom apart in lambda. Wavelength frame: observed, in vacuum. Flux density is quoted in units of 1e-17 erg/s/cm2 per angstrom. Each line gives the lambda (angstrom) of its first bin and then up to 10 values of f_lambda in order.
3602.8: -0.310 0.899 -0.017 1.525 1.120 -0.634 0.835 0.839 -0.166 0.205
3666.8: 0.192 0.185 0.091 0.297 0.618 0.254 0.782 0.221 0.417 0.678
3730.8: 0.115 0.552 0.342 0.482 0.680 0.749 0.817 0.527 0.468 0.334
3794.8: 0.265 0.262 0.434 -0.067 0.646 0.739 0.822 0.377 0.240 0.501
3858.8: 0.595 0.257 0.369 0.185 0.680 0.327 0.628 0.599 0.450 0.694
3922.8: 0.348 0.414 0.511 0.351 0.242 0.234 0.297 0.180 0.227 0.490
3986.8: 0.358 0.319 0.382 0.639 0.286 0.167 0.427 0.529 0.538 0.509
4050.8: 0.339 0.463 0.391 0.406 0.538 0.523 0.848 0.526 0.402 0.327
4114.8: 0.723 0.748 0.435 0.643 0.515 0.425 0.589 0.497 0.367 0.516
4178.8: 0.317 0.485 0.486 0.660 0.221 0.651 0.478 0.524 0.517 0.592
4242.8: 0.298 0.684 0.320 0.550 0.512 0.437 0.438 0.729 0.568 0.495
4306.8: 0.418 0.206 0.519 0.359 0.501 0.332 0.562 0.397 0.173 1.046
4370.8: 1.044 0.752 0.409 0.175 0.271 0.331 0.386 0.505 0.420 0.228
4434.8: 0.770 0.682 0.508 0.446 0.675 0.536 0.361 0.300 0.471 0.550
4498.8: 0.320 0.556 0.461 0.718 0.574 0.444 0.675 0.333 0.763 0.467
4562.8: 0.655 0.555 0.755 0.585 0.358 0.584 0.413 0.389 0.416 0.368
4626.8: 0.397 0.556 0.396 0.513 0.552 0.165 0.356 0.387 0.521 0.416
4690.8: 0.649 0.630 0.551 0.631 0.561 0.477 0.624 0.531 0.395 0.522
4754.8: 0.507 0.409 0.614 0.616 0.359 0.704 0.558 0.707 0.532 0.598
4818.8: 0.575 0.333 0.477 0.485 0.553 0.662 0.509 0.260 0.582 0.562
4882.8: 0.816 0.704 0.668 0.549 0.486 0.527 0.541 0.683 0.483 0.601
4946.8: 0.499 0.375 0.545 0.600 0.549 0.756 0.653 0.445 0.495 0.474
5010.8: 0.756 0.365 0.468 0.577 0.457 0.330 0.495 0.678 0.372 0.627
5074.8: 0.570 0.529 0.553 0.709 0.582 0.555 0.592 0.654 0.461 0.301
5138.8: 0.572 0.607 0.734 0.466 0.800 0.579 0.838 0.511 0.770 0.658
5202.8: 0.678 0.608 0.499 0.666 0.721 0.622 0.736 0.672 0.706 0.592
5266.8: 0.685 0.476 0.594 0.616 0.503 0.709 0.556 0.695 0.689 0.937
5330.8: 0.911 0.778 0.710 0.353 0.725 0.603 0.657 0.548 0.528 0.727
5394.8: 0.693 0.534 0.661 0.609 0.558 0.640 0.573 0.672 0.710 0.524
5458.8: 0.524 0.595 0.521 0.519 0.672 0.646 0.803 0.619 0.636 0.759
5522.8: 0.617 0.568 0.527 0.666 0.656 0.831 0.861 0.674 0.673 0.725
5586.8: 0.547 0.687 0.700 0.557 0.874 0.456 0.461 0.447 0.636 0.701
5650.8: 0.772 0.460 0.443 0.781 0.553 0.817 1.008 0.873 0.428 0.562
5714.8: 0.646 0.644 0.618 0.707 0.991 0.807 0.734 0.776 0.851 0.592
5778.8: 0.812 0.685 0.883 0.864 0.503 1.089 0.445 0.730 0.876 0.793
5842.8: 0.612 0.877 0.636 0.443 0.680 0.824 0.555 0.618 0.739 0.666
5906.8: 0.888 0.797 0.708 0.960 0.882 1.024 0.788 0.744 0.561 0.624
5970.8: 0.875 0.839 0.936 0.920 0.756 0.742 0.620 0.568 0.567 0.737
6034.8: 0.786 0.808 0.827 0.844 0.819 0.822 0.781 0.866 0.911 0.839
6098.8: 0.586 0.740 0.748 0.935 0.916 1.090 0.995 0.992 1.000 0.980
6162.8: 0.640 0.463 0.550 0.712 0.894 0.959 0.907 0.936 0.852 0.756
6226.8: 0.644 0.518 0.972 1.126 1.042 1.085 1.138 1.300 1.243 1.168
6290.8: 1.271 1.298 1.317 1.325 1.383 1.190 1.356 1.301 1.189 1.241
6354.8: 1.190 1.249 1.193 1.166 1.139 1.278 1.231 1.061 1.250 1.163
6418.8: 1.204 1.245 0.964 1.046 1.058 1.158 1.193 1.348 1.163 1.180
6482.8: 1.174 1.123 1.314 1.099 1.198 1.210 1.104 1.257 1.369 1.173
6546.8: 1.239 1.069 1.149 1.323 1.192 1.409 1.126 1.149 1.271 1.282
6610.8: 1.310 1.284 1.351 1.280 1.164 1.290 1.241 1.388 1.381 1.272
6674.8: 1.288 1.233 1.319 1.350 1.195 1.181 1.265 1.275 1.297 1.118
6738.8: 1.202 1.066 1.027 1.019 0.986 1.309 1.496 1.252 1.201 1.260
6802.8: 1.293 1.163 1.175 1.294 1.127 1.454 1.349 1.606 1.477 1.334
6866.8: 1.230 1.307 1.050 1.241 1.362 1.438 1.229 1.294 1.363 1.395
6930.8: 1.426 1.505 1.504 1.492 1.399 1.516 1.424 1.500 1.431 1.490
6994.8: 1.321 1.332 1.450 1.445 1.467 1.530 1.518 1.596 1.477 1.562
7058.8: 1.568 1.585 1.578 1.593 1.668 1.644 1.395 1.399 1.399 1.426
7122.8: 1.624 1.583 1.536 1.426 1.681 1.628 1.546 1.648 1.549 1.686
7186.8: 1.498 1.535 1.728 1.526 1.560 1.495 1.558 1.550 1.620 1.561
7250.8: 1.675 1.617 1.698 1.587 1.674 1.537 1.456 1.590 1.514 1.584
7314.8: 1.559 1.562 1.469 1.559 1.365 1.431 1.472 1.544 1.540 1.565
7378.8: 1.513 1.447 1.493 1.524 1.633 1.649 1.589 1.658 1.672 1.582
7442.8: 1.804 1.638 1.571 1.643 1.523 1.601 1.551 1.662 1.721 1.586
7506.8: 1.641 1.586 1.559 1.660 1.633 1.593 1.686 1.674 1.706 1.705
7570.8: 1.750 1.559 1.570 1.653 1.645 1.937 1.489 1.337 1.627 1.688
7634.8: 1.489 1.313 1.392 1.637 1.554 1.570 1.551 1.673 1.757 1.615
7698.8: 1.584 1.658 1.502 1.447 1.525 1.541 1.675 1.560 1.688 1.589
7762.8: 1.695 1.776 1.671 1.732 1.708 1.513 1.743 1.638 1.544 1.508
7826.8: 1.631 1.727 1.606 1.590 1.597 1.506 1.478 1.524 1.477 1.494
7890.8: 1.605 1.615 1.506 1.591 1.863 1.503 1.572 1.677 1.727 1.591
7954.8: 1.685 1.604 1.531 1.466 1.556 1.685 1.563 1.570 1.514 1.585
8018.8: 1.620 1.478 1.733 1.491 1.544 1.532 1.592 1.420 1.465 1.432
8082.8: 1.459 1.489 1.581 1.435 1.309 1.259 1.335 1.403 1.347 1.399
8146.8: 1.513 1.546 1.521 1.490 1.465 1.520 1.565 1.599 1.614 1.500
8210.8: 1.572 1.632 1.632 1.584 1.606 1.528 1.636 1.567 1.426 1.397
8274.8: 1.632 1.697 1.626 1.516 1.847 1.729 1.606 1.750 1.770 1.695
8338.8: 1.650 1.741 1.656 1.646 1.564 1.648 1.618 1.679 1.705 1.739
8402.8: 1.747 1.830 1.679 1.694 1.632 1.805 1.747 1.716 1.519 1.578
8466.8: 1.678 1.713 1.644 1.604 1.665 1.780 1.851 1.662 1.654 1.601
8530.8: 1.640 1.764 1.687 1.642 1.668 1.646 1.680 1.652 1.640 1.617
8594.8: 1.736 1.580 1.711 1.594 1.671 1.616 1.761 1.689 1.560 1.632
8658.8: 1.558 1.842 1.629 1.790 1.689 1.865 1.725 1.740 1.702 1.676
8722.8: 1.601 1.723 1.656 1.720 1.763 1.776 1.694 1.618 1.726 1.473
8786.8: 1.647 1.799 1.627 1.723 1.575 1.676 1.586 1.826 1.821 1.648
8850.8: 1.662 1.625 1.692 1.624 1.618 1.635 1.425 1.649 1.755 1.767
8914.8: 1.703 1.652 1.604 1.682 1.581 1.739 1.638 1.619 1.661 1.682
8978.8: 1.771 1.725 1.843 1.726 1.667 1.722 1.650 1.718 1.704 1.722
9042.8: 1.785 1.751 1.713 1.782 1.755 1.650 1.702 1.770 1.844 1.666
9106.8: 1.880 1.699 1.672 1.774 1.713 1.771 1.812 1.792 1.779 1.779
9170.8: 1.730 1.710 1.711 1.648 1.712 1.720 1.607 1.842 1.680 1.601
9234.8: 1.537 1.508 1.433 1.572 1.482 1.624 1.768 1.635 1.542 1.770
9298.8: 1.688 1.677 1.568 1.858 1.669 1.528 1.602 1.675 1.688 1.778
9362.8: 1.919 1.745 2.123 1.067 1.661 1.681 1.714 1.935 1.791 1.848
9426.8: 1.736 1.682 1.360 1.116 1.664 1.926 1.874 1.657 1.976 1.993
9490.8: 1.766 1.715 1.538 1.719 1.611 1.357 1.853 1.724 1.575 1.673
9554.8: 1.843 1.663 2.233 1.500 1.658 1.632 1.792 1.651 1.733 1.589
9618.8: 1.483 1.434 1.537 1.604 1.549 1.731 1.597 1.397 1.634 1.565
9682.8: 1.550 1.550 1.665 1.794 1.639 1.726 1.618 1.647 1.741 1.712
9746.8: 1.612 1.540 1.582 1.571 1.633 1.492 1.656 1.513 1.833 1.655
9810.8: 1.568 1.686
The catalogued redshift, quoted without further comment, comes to 0.569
